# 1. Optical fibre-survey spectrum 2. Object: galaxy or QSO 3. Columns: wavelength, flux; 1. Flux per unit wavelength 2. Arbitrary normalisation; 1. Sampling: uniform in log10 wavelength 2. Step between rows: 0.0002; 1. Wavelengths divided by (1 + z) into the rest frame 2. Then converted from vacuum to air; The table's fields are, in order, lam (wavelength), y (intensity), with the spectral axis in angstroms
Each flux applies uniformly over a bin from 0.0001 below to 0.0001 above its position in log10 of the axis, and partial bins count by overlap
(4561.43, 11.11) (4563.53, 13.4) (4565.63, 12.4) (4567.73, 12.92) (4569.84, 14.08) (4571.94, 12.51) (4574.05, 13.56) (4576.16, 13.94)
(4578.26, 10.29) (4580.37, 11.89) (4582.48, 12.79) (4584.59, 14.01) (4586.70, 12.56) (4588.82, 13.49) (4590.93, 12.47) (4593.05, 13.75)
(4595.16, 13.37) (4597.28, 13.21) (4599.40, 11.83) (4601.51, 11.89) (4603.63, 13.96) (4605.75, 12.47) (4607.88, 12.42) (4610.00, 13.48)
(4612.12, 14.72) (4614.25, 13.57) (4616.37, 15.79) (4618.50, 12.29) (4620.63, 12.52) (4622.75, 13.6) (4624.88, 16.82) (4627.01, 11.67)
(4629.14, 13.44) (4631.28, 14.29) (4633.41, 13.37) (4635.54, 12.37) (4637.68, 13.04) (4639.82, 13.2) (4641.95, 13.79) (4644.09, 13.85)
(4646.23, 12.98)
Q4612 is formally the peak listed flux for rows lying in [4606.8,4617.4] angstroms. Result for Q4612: 15.79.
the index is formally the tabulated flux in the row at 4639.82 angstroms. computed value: 13.2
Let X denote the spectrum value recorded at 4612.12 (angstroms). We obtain 14.72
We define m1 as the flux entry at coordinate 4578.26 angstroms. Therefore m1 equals 10.29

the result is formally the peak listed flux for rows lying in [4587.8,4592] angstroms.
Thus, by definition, 13.49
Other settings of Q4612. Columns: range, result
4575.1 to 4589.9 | 14.01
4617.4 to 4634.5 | 16.82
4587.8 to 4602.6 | 13.75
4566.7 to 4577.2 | 14.08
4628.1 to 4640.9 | 14.29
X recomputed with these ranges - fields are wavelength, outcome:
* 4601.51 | 11.89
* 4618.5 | 12.29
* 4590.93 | 12.47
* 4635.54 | 12.37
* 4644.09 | 13.85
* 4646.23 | 12.98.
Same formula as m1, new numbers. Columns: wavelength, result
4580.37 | 11.89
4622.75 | 13.6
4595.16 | 13.37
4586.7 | 12.56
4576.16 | 13.94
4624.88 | 16.82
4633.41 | 13.37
